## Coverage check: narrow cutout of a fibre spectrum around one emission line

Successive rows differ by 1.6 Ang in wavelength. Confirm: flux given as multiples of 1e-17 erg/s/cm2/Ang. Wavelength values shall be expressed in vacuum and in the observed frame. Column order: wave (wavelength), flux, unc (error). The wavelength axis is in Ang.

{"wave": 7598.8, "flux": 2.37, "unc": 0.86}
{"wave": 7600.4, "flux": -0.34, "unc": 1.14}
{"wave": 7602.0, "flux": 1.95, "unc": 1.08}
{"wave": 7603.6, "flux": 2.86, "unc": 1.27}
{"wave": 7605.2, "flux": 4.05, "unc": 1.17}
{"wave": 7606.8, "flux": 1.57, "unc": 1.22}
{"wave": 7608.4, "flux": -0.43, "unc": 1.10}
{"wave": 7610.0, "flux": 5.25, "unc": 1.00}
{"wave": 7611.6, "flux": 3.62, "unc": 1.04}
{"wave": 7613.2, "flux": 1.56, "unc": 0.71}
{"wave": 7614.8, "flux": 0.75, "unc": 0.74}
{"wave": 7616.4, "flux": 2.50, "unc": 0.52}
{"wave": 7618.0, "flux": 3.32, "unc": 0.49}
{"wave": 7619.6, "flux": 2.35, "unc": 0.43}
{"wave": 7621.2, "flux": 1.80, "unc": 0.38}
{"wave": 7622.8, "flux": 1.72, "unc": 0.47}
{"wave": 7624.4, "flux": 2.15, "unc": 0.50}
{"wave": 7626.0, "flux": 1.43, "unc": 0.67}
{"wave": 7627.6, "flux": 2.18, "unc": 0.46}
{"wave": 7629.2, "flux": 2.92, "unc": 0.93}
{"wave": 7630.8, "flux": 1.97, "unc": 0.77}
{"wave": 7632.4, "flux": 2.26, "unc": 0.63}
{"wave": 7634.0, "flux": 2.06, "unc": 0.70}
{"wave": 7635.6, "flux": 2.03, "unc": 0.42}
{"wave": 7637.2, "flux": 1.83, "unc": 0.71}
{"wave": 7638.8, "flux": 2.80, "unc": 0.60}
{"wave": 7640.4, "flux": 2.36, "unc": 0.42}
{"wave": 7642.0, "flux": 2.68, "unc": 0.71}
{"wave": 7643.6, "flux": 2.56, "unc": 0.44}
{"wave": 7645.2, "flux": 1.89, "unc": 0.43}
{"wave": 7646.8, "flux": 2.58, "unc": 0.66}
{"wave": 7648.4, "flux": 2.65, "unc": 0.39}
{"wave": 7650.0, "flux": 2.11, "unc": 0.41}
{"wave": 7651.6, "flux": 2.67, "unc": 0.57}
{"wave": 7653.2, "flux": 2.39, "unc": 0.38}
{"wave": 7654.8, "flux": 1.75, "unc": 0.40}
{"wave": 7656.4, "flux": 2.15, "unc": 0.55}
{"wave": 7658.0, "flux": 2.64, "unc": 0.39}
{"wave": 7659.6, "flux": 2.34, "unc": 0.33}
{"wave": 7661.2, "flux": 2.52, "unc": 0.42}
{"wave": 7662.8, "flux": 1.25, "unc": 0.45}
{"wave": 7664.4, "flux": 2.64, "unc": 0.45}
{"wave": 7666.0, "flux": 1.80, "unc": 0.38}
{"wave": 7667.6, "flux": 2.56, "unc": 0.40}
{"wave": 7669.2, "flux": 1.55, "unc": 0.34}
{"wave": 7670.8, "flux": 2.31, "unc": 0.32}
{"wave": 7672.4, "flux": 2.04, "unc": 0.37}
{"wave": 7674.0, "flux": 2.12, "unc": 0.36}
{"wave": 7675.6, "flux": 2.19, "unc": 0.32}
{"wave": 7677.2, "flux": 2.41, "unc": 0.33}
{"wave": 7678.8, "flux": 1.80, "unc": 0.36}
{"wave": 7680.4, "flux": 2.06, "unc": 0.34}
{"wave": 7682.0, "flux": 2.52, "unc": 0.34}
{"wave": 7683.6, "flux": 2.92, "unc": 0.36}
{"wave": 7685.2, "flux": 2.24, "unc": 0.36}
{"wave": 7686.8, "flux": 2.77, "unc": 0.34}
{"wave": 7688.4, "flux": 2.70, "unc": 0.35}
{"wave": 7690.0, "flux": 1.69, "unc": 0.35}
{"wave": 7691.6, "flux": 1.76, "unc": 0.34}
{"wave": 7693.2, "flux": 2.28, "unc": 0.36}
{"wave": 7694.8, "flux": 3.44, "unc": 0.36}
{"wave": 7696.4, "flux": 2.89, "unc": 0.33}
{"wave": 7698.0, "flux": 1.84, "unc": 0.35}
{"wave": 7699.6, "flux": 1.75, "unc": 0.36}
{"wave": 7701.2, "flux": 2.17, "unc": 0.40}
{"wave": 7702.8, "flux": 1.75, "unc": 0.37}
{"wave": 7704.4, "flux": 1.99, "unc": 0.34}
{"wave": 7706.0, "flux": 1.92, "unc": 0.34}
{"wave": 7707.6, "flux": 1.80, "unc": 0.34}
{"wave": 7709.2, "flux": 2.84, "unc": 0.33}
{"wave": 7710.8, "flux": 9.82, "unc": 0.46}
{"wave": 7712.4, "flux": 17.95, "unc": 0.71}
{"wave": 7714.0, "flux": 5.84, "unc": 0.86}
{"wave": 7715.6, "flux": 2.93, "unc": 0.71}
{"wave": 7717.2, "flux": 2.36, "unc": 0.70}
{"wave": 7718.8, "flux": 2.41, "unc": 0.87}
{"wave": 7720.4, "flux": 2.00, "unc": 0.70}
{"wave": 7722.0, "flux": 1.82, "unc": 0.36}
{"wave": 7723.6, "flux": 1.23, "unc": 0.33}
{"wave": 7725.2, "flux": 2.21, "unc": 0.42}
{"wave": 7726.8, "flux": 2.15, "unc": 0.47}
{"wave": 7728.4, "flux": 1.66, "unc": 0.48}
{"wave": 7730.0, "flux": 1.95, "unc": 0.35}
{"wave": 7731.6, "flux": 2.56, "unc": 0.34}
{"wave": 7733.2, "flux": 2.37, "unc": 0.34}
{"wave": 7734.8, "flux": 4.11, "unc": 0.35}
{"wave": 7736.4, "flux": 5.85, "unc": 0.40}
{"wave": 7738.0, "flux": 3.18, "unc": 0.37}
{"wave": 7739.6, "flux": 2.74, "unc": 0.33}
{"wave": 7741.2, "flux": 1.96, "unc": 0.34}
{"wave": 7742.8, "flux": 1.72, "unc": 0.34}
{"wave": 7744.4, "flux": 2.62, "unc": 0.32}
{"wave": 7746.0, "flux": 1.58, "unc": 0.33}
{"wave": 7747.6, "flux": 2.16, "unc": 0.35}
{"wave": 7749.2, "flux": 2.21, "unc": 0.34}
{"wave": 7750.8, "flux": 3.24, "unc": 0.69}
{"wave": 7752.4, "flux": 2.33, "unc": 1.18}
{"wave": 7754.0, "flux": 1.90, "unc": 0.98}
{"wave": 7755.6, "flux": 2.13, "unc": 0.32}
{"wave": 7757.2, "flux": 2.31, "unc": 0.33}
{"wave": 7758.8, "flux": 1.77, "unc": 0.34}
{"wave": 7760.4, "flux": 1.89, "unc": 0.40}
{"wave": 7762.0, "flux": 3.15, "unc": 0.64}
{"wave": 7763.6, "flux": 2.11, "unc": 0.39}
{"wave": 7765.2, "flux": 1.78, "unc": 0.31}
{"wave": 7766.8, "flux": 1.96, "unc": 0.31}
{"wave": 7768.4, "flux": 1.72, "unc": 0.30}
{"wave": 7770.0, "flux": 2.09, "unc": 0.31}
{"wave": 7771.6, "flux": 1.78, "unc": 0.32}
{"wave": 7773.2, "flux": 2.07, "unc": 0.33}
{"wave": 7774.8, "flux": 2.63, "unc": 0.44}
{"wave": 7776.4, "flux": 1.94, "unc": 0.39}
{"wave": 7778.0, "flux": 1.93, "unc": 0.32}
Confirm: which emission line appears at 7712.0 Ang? Halpha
